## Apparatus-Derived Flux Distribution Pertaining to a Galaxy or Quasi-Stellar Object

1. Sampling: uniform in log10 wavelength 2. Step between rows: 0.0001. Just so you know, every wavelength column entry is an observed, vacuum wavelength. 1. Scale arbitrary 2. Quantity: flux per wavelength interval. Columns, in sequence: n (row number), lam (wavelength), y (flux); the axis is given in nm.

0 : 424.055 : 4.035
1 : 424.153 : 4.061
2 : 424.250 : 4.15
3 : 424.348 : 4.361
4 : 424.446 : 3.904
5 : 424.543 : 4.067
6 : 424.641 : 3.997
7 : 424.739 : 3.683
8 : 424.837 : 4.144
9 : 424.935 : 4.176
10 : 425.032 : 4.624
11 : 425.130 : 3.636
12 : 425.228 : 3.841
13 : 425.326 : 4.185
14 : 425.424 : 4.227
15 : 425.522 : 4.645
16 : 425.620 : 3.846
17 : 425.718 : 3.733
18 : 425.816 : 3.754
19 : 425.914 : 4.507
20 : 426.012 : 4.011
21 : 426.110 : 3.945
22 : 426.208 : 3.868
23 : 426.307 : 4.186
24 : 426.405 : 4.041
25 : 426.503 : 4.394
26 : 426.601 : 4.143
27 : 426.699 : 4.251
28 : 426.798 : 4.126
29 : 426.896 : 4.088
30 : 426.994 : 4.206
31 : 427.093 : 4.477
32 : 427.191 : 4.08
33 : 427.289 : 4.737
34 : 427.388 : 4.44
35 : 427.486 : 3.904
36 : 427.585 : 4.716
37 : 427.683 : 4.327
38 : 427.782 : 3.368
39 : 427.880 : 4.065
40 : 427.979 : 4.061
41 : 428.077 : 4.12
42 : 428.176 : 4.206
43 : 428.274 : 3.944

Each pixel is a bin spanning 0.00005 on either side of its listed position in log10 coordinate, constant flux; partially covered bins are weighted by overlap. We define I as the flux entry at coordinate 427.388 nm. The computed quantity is 4.44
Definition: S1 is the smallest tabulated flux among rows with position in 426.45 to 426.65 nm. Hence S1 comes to 4.143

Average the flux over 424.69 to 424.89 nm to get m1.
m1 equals 3.91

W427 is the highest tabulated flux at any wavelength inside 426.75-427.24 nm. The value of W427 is 4.477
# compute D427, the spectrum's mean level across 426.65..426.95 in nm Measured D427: 4.16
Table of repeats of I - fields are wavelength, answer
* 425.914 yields 4.507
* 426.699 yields 4.251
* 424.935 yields 4.176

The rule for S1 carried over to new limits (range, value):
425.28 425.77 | 3.733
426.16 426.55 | 3.868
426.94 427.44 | 4.08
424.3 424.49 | 3.904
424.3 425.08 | 3.683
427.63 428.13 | 3.368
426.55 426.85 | 4.126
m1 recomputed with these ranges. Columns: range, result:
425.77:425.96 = 4.13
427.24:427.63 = 4.44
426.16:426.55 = 4.12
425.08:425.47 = 3.97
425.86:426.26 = 4.07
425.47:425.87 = 4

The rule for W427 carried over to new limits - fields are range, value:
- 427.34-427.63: 4.716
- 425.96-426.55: 4.394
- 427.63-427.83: 4.327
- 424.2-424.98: 4.361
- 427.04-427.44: 4.737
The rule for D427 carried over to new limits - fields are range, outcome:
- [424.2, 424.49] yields 4.14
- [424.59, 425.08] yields 4.12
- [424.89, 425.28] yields 4.07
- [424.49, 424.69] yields 4.04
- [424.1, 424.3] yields 4.11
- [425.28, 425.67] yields 4.22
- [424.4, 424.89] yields 3.96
